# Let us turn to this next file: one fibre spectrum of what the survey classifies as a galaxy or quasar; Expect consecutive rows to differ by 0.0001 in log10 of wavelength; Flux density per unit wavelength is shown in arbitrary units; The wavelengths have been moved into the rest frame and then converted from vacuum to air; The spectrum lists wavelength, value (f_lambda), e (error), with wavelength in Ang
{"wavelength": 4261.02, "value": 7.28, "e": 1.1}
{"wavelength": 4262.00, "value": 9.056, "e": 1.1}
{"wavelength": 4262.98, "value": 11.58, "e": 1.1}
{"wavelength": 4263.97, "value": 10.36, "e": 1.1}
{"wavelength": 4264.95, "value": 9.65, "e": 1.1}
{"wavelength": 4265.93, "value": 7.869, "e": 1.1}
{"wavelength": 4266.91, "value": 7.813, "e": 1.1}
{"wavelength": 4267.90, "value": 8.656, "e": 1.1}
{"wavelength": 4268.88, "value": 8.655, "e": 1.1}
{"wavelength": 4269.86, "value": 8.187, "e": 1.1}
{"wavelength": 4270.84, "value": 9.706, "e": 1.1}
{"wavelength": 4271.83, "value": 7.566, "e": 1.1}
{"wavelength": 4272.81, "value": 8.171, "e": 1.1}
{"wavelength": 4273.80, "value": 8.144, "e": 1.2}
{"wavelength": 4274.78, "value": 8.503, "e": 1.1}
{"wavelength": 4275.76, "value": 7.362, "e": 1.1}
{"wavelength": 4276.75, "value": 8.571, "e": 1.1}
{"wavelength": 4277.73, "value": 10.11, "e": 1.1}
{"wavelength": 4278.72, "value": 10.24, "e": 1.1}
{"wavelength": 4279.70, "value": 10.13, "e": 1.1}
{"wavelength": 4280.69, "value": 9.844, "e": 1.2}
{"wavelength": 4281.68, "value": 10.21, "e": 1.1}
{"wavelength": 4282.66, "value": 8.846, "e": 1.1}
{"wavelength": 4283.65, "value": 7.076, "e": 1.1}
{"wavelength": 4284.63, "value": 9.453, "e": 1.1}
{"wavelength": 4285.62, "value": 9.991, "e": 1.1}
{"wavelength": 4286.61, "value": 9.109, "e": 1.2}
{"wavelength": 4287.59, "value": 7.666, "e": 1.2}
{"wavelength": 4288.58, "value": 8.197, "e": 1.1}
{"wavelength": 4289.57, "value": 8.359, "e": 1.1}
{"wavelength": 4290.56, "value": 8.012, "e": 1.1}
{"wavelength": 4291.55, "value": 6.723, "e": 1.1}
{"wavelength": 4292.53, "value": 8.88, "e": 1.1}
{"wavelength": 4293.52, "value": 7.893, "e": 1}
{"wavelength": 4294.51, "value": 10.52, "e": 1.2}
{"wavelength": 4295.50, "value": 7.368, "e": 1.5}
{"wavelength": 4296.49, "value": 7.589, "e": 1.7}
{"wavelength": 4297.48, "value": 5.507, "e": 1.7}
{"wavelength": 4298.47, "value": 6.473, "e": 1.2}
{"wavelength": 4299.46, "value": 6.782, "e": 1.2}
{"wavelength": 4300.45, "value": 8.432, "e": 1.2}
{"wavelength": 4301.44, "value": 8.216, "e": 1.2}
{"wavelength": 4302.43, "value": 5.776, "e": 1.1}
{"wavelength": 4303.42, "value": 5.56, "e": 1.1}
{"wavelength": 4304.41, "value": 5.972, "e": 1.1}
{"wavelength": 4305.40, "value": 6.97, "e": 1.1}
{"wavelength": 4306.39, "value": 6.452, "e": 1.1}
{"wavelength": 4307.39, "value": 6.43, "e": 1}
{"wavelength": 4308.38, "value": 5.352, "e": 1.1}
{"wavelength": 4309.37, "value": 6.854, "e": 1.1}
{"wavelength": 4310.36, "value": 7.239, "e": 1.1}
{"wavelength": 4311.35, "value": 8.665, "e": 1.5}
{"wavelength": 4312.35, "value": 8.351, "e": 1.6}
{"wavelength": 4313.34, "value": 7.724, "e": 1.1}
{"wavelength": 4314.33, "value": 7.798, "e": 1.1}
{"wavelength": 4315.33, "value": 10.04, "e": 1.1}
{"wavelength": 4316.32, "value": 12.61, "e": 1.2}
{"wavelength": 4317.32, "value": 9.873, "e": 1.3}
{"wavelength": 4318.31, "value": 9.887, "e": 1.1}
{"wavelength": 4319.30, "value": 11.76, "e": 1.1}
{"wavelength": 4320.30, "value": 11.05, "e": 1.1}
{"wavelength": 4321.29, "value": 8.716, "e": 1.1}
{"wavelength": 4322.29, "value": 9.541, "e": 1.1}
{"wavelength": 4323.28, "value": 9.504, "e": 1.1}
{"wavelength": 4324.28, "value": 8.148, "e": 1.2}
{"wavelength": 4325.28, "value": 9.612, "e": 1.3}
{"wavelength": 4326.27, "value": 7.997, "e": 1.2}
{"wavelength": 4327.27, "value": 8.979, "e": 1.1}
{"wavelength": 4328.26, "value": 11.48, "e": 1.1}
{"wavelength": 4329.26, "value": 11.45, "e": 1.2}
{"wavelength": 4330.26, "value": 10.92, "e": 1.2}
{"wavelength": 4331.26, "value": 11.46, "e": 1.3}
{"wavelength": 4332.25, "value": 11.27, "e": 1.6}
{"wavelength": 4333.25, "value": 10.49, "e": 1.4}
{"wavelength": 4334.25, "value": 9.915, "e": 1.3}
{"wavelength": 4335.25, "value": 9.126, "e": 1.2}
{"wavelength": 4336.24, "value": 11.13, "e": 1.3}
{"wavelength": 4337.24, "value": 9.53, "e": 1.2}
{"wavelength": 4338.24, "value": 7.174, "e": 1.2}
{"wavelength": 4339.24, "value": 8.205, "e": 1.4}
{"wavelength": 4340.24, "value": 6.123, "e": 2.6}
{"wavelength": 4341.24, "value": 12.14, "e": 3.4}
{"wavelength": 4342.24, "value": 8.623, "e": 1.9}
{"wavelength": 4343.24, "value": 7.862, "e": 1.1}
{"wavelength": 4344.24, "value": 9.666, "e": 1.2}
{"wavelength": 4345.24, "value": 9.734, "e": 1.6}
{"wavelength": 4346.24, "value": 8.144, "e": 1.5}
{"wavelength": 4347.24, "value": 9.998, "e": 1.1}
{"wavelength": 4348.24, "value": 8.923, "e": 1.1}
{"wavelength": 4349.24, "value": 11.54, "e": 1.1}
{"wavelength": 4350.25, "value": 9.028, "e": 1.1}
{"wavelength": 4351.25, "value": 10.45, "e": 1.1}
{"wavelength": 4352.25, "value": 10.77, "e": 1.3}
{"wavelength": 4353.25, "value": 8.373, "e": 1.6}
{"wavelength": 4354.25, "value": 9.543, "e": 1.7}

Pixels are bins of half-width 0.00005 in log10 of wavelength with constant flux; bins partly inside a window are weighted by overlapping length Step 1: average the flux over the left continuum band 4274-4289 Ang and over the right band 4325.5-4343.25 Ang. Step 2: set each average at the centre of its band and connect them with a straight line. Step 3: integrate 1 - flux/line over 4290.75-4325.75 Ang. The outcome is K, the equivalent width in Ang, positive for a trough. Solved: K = 4.7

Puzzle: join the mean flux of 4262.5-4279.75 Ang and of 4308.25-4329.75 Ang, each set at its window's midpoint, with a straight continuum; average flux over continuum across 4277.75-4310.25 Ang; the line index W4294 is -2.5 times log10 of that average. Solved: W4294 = 0.16 mag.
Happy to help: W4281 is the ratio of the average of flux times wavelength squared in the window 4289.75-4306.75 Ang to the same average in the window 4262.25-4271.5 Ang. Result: 0.81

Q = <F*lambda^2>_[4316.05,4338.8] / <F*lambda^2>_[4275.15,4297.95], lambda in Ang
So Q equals 1.2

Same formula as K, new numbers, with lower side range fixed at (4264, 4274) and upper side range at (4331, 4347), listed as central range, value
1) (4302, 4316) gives 2.9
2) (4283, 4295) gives 0.4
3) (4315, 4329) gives -1.2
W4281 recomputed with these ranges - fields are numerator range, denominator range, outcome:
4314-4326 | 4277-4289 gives 1.09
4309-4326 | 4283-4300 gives 1.17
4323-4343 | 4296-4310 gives 1.48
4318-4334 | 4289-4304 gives 1.38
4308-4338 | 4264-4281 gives 1.11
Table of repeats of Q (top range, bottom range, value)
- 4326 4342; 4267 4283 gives 1.14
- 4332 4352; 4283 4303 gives 1.22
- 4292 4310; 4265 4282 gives 0.81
